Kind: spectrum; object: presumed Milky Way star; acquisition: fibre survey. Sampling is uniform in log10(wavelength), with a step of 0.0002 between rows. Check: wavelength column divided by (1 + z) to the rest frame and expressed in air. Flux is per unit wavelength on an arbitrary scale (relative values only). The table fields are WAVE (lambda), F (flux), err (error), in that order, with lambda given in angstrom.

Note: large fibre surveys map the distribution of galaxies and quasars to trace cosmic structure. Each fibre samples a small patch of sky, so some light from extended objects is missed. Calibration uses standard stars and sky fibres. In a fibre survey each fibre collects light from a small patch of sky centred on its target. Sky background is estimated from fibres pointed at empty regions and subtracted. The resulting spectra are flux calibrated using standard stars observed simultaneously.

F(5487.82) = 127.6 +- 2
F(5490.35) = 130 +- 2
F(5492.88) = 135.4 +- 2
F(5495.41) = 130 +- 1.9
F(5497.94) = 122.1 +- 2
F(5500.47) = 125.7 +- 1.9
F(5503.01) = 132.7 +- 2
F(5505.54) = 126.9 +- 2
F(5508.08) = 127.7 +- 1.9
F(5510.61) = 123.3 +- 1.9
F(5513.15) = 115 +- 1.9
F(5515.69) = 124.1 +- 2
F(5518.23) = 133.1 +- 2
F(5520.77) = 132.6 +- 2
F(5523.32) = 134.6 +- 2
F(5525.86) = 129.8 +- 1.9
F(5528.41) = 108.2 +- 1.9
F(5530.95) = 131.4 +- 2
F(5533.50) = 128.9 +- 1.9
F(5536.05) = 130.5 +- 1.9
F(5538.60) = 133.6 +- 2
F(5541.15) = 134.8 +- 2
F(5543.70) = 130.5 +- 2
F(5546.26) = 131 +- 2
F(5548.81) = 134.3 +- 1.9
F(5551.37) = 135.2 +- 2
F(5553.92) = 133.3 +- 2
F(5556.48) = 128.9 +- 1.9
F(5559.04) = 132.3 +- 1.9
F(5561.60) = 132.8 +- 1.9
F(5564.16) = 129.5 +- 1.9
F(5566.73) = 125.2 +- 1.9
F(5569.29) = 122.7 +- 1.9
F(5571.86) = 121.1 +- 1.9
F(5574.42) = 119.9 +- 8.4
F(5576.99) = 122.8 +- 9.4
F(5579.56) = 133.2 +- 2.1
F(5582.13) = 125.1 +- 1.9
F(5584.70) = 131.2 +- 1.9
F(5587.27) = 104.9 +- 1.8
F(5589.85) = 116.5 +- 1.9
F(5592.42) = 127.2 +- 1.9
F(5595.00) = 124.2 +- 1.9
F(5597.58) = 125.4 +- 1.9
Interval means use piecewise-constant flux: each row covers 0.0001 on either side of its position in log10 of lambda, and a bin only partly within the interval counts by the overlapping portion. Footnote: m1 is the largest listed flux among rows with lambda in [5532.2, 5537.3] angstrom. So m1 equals 130.5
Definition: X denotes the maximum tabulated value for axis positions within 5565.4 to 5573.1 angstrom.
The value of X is 125.2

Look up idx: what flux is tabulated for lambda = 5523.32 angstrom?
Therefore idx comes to 134.6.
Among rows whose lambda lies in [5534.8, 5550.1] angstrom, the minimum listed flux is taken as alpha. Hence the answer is 130.5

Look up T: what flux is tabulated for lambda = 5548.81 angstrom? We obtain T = 134.3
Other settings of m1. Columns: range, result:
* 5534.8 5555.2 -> 135.2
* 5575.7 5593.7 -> 133.2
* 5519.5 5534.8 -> 134.6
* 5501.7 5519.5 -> 133.1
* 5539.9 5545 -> 134.8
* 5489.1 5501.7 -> 135.4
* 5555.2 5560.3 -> 132.3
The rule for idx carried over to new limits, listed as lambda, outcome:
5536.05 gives 130.5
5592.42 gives 127.2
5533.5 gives 128.9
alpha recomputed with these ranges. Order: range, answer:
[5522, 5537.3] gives 108.2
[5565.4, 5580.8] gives 119.9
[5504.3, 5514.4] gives 115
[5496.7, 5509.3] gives 122.1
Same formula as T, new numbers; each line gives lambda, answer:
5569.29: 122.7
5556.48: 128.9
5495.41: 130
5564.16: 129.5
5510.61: 123.3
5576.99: 122.8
